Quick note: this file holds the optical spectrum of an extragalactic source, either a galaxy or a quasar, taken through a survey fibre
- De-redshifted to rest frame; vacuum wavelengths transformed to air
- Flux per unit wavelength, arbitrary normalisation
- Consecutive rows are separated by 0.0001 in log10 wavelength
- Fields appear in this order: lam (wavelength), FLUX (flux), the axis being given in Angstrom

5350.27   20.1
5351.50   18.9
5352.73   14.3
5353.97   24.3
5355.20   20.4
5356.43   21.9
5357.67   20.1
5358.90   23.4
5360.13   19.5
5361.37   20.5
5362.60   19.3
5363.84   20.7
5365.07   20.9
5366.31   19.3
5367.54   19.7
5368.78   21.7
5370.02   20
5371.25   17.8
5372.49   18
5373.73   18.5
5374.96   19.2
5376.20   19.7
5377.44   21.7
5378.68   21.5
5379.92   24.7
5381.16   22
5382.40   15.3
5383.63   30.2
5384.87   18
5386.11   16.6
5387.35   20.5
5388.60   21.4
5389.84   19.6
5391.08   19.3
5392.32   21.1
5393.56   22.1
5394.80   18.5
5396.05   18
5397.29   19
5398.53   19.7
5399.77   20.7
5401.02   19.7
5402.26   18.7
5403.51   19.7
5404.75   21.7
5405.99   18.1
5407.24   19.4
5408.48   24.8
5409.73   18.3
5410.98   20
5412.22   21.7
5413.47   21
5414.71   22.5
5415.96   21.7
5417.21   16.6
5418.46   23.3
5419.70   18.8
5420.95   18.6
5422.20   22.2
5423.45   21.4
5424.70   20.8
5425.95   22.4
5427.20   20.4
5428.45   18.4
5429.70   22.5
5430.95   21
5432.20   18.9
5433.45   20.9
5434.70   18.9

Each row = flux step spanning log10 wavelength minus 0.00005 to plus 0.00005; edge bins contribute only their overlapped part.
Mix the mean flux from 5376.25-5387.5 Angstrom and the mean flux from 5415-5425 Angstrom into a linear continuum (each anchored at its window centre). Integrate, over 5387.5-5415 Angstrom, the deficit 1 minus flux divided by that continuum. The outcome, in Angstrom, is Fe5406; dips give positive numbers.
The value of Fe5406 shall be 0.8 Angstrom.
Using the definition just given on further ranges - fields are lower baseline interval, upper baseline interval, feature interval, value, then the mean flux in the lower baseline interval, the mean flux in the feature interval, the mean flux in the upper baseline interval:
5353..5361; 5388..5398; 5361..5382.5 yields 0.6 Angstrom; 21.2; 20.1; 19.9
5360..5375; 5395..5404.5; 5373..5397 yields -1.1 Angstrom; 19.6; 20.4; 19.4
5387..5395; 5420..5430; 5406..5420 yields 0.0 Angstrom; 20.4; 20.7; 20.7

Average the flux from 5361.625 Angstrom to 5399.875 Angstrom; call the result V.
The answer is 20.2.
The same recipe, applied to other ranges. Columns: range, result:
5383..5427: 20.5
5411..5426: 20.8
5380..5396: 20.4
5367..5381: 20.3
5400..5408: 19.7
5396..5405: 19.7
